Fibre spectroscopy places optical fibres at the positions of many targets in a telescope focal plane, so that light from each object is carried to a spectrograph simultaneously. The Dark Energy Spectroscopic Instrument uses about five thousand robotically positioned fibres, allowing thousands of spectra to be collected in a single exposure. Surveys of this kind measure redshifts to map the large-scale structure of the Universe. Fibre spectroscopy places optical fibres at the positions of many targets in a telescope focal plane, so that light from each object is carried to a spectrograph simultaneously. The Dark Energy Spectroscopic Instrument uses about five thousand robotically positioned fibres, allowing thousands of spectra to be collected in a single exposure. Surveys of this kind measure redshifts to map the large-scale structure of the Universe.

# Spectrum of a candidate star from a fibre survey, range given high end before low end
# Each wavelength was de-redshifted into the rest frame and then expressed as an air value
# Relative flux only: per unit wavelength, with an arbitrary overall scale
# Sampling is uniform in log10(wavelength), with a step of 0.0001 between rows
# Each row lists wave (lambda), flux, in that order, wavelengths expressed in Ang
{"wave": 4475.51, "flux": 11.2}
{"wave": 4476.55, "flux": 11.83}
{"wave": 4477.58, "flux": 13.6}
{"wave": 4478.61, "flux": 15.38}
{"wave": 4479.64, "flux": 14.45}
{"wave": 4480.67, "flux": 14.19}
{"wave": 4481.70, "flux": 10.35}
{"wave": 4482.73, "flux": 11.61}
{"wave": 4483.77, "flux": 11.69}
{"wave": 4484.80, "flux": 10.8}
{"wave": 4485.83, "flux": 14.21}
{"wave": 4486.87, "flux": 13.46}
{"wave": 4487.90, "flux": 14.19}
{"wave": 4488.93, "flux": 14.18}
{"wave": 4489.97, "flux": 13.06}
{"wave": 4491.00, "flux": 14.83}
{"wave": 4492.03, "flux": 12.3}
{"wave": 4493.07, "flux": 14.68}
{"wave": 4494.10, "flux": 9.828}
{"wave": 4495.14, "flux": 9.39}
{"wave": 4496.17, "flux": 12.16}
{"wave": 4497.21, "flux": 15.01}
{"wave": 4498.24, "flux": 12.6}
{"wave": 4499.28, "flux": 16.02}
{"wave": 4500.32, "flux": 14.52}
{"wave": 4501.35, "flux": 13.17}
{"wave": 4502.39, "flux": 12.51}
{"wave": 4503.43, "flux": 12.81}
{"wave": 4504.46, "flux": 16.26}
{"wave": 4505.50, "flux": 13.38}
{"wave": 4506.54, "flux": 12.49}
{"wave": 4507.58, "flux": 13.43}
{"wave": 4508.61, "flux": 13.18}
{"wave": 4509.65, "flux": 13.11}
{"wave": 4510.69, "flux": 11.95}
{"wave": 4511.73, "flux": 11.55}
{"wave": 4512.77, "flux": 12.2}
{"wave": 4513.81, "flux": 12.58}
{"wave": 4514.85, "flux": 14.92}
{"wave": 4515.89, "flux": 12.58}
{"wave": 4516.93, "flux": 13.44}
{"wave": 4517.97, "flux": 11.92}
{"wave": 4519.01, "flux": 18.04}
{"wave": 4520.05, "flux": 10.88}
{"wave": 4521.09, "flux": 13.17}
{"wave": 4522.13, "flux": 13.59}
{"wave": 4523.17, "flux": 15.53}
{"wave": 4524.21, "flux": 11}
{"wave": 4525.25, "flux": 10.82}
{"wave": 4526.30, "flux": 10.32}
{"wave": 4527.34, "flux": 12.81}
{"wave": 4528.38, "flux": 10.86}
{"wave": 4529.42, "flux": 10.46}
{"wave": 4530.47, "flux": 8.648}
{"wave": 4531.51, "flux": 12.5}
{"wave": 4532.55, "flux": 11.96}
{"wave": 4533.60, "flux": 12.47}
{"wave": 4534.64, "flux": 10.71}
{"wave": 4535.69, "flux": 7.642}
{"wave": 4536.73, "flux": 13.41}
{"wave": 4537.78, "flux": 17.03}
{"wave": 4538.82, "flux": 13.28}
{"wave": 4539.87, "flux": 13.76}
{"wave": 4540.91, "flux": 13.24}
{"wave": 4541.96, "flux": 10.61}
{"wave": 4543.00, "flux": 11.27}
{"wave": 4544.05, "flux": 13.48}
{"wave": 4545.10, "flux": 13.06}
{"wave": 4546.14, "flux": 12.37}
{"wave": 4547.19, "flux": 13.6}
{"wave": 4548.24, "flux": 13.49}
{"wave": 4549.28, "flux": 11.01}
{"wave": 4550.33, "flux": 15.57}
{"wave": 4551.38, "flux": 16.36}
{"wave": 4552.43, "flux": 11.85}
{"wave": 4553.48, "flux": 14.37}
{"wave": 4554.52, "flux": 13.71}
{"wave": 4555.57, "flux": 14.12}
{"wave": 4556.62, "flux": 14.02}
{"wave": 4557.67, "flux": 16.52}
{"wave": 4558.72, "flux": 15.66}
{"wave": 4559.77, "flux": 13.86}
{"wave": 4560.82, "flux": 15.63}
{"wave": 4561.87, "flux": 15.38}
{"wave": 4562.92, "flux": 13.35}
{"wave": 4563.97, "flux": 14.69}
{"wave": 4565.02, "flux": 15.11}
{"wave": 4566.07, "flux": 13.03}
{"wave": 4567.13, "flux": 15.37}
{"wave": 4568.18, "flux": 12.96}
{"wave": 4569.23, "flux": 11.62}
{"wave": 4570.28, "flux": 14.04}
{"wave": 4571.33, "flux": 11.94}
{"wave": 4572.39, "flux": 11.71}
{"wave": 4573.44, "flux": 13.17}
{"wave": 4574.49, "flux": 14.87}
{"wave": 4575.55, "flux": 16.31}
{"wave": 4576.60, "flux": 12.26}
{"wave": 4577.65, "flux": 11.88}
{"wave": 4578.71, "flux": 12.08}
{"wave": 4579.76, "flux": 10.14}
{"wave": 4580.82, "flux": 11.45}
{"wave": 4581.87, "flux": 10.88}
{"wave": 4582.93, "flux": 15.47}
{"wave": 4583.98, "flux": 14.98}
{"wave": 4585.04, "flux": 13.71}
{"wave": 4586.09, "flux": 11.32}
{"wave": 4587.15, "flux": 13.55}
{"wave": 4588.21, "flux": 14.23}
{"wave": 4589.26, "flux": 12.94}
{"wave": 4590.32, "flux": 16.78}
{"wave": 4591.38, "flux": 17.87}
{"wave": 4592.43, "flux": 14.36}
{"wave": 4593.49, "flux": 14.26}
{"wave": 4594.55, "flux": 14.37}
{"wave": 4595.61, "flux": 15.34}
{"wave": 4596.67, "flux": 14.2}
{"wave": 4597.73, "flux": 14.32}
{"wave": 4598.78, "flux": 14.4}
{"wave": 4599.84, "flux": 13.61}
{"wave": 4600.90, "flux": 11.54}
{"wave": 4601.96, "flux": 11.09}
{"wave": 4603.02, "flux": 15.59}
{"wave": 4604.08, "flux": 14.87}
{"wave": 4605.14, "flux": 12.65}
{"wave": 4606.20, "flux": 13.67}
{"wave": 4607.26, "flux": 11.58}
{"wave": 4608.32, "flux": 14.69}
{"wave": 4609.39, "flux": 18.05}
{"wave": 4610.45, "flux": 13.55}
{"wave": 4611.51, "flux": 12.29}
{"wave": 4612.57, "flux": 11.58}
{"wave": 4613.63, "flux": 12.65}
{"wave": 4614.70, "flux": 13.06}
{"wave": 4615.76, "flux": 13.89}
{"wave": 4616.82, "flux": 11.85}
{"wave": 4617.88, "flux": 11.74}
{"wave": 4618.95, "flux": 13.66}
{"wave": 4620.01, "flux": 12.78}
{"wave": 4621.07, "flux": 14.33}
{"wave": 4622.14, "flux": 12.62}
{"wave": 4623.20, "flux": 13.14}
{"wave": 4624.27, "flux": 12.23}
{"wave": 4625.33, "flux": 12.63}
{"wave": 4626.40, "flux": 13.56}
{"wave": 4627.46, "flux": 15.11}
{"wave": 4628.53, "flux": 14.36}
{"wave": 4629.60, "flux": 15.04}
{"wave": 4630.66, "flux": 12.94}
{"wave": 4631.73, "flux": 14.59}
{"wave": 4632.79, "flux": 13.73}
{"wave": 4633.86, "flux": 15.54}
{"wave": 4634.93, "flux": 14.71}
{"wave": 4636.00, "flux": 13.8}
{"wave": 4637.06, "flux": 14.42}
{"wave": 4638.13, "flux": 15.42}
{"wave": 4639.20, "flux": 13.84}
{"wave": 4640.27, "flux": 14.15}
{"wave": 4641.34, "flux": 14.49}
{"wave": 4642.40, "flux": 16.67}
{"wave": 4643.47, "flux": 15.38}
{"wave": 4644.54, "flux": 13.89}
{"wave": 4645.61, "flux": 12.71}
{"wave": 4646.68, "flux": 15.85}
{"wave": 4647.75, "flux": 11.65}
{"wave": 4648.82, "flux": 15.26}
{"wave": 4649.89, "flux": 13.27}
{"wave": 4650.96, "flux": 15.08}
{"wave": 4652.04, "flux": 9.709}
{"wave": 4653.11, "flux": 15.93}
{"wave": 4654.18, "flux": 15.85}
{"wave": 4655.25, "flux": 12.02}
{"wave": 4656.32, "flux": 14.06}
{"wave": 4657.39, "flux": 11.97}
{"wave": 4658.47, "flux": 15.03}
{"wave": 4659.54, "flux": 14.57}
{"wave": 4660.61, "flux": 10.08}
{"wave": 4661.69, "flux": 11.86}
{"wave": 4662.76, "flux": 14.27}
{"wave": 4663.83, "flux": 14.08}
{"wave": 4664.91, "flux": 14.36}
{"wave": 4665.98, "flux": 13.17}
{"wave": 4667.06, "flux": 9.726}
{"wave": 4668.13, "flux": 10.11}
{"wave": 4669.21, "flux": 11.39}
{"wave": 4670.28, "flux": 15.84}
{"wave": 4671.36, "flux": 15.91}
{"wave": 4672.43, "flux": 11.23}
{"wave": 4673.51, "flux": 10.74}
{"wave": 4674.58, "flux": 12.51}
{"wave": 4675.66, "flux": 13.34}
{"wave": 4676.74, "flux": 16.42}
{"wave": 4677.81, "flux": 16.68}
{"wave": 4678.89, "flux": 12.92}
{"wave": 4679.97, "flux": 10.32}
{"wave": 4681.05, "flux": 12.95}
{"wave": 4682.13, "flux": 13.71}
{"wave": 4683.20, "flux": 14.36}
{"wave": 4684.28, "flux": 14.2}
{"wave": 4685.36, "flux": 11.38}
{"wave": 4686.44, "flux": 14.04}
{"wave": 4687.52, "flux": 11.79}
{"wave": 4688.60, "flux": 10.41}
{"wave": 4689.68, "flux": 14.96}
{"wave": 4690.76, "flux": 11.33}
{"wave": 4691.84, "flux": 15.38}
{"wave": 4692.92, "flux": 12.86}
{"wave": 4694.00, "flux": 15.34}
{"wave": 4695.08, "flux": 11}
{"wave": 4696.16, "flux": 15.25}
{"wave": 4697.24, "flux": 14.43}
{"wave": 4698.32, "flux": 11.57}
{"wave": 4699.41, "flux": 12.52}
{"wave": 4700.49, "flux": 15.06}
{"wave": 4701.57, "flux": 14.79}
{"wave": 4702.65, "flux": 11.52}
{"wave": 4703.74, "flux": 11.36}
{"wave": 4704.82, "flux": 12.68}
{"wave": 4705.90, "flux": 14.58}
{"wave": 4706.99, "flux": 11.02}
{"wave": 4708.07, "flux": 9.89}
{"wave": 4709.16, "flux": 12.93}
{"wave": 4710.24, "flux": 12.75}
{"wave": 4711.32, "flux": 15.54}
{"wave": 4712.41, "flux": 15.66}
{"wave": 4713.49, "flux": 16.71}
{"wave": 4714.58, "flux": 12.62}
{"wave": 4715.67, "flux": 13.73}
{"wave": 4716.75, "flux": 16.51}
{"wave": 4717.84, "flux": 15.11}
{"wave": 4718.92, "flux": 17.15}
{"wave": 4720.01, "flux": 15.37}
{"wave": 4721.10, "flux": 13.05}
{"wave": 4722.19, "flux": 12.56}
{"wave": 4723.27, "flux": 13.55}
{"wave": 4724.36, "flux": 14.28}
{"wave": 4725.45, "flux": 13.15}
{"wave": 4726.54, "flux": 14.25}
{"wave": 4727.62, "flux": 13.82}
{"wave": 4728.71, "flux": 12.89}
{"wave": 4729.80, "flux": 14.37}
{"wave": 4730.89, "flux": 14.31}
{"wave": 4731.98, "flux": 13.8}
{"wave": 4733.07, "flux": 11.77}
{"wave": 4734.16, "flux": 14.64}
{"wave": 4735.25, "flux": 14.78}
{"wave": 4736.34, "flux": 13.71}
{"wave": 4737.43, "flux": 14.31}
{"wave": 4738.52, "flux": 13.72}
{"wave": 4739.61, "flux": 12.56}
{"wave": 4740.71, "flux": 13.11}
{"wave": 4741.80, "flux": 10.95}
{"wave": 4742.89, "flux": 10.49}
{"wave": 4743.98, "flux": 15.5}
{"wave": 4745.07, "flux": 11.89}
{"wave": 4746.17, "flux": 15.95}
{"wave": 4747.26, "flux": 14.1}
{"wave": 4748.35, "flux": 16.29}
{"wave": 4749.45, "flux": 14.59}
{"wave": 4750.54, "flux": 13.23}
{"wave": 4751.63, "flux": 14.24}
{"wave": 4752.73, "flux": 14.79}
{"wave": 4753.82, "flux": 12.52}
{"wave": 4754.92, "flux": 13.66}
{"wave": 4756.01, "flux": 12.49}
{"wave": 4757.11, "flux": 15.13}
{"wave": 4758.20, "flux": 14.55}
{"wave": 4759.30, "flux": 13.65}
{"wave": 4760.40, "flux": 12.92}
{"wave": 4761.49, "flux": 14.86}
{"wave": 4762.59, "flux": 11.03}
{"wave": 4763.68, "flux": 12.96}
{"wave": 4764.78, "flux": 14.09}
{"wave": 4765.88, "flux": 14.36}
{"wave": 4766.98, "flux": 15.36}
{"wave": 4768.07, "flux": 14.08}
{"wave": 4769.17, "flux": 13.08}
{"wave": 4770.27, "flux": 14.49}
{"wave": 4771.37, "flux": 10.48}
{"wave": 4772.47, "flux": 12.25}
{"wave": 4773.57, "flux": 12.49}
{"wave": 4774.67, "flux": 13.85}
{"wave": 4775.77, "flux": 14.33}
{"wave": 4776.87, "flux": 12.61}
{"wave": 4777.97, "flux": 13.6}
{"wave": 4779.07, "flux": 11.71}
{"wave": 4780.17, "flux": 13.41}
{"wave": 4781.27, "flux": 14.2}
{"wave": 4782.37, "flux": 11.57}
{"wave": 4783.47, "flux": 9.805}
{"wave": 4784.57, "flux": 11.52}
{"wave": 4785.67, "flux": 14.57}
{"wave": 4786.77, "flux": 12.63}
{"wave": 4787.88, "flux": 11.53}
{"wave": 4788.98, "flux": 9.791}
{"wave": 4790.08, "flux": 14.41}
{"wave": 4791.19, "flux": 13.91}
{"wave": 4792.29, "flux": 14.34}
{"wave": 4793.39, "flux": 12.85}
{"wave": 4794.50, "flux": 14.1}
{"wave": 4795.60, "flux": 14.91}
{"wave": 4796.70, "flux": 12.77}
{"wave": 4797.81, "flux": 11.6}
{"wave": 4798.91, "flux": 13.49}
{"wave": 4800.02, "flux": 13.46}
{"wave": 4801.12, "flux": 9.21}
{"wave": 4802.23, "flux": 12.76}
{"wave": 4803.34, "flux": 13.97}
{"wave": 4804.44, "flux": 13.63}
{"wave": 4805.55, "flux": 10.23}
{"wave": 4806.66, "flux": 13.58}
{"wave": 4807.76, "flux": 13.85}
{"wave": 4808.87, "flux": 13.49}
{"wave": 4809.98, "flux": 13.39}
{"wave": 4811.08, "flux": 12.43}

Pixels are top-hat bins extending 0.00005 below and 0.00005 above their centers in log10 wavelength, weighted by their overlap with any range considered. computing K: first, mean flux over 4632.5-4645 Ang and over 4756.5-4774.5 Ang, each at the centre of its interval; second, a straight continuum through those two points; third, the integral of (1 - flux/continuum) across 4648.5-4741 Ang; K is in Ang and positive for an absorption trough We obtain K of 4.43 Ang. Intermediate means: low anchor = 14.7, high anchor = 13.5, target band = 13.5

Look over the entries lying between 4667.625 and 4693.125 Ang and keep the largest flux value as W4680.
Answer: 16.68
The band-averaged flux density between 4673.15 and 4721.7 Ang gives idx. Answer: 13.5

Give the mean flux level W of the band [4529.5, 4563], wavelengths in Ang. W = 13.2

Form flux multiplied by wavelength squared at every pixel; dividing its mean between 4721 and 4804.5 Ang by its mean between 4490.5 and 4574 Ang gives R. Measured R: 1.1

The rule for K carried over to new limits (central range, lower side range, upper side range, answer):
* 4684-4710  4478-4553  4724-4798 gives 0.7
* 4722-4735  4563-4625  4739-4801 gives -0.4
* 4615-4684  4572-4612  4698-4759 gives 0.6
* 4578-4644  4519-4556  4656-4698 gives -4.4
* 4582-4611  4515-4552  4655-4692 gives -3.0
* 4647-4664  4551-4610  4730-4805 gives 0.3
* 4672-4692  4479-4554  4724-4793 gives 0.2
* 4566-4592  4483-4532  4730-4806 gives -0.9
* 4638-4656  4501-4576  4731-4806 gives -1.3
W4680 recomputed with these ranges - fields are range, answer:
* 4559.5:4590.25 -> 16.31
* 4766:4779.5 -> 15.36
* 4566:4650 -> 18.05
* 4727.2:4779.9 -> 16.29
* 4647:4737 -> 17.15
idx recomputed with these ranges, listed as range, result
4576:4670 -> 13.6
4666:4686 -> 13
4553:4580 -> 13.8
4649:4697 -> 13.2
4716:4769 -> 13.9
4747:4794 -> 13.3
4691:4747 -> 13.7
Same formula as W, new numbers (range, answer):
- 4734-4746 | 13.3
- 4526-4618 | 13.3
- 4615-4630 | 13.3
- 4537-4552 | 13.4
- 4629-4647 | 14.5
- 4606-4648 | 13.8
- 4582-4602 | 14.1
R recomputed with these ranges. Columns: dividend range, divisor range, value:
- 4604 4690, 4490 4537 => 1.14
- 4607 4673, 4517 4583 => 1.08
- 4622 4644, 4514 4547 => 1.20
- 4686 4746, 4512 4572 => 1.11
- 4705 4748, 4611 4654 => 1.04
